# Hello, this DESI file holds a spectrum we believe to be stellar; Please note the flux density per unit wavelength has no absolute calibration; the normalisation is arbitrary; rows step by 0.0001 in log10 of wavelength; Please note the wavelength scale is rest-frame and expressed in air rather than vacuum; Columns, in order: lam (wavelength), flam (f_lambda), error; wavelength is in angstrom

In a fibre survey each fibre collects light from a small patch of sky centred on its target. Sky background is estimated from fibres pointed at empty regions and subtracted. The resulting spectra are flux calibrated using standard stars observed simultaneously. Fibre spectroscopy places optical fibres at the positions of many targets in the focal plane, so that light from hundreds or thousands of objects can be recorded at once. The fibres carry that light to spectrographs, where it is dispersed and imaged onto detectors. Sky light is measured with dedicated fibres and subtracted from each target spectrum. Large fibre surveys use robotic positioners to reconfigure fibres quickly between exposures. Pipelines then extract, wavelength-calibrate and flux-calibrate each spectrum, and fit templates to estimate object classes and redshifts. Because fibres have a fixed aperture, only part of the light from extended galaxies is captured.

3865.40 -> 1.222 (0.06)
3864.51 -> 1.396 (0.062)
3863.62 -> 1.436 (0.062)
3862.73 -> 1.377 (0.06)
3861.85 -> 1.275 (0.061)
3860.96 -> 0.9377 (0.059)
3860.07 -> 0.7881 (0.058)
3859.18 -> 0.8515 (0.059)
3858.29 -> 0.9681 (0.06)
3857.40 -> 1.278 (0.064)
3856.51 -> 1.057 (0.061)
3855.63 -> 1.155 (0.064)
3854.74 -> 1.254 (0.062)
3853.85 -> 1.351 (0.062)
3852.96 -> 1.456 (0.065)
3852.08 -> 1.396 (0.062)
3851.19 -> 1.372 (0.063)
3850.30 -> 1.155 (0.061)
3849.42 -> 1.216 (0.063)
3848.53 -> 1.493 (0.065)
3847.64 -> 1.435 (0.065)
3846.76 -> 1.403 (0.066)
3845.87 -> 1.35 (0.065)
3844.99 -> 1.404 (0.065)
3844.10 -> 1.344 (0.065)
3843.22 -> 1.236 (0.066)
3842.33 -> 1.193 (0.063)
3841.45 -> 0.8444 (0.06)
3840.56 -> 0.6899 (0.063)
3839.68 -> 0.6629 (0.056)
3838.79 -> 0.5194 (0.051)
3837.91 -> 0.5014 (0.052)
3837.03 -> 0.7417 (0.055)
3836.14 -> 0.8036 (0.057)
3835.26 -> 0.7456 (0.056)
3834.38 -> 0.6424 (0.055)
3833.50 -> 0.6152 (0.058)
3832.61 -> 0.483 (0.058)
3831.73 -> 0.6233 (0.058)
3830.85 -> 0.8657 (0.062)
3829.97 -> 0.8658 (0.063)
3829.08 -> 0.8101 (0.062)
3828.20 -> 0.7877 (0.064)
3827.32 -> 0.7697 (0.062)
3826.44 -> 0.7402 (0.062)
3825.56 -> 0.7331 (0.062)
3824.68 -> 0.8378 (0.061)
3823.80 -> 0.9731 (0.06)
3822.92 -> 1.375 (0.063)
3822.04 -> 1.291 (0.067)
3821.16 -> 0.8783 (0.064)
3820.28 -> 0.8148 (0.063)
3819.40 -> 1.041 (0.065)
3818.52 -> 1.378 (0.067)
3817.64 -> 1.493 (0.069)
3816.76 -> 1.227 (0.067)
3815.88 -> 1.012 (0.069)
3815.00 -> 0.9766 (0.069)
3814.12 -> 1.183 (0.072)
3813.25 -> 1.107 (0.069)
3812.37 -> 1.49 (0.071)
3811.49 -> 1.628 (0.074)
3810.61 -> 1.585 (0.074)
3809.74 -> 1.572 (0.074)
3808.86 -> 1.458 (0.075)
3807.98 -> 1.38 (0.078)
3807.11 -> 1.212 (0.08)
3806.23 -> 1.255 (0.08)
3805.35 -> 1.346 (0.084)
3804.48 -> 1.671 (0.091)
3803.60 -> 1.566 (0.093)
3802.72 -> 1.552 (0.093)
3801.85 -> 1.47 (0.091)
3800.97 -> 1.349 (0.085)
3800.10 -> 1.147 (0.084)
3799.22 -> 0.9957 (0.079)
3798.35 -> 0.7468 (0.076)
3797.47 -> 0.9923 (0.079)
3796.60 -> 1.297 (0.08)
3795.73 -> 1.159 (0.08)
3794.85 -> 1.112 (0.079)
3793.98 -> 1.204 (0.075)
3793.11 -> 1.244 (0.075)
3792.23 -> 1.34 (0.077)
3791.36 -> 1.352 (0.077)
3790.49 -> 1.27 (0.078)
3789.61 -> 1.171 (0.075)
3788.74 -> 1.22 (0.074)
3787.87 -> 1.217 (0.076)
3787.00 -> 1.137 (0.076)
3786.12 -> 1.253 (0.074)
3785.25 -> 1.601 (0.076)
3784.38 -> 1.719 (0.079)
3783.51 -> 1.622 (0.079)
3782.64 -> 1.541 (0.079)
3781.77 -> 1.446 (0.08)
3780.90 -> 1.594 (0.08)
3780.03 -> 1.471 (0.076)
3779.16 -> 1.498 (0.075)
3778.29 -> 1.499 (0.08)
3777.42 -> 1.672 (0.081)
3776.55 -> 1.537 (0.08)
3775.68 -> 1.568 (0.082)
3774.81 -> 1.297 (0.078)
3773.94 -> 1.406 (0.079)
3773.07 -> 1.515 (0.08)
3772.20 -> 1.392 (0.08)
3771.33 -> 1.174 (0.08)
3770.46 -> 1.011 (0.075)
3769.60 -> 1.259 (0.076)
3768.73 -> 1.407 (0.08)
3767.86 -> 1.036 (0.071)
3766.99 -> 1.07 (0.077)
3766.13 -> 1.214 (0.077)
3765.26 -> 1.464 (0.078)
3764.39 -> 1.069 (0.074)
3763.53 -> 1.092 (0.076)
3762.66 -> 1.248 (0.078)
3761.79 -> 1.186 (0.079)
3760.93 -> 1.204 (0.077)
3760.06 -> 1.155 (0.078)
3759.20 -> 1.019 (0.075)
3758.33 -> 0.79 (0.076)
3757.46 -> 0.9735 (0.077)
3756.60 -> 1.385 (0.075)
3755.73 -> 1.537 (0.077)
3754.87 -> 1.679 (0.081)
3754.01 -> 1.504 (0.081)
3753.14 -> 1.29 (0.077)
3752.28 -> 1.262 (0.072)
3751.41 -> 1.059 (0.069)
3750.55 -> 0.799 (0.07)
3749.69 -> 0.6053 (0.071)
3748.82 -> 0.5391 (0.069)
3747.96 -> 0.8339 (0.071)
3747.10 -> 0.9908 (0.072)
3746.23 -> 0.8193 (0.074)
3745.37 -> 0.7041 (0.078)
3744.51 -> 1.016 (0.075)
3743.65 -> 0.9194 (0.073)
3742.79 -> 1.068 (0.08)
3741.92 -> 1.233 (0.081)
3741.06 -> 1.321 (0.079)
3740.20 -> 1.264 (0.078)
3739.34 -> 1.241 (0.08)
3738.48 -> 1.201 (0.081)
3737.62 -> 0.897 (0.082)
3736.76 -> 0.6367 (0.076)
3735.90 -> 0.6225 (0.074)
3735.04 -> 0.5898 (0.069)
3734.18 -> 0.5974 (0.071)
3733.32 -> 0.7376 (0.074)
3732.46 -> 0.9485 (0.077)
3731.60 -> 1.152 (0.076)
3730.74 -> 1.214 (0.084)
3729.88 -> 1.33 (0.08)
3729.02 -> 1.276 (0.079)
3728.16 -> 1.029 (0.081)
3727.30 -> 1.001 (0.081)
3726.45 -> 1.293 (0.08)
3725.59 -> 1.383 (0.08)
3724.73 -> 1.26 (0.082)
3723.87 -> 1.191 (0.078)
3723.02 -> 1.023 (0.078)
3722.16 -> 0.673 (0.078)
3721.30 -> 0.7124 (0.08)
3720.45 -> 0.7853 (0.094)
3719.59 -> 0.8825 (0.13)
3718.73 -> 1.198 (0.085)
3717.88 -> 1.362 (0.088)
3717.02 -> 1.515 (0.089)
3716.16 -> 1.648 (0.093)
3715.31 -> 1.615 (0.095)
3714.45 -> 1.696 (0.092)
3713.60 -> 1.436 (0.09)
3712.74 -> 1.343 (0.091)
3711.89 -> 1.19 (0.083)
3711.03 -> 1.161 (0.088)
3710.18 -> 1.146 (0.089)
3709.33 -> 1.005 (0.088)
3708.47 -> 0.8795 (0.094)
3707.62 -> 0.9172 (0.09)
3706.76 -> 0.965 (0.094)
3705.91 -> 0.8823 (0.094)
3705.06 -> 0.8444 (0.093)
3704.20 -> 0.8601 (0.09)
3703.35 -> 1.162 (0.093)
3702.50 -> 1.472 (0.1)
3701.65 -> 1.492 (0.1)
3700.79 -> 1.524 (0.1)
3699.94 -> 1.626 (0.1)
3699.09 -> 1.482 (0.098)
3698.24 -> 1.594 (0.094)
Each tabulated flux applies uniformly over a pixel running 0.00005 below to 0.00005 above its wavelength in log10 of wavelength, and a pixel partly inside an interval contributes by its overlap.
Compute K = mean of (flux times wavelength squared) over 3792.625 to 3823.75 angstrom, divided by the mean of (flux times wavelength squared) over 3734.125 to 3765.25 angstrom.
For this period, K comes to 1.24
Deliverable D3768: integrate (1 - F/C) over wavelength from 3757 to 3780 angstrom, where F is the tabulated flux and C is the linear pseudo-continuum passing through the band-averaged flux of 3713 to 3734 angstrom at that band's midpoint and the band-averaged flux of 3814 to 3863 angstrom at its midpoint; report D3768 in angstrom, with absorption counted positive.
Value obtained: -3.0 angstrom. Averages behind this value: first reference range 1.18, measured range 1.26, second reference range 1.03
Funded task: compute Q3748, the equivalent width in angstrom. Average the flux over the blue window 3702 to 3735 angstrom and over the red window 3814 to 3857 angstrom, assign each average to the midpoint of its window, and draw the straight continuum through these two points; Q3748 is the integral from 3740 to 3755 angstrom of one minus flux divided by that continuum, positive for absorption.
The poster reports 0.8 angstrom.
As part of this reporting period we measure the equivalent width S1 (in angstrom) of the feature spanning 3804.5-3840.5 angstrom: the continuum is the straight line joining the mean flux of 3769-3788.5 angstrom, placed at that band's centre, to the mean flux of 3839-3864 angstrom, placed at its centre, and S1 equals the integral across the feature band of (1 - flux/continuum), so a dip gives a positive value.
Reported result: 7.71 angstrom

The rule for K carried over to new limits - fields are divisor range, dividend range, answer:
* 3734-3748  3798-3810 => 1.46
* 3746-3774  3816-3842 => 0.77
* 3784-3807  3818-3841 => 0.65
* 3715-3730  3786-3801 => 1.04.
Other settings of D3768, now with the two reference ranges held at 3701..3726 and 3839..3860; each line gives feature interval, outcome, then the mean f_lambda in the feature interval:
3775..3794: -4.0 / 1.42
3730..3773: 3.5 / 1.08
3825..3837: 4.6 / 0.731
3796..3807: -1.0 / 1.28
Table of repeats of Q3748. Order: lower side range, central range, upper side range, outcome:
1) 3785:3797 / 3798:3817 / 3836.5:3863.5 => -1.6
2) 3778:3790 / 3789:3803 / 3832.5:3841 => 0.4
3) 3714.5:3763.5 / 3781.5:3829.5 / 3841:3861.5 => -3.0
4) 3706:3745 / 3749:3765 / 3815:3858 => -1.1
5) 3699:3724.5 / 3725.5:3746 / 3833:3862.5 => 2.6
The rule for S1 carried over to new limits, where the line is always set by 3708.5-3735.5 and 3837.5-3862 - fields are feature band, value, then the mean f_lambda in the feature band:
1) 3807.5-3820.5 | -1.93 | 1.3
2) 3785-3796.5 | -1.18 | 1.25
